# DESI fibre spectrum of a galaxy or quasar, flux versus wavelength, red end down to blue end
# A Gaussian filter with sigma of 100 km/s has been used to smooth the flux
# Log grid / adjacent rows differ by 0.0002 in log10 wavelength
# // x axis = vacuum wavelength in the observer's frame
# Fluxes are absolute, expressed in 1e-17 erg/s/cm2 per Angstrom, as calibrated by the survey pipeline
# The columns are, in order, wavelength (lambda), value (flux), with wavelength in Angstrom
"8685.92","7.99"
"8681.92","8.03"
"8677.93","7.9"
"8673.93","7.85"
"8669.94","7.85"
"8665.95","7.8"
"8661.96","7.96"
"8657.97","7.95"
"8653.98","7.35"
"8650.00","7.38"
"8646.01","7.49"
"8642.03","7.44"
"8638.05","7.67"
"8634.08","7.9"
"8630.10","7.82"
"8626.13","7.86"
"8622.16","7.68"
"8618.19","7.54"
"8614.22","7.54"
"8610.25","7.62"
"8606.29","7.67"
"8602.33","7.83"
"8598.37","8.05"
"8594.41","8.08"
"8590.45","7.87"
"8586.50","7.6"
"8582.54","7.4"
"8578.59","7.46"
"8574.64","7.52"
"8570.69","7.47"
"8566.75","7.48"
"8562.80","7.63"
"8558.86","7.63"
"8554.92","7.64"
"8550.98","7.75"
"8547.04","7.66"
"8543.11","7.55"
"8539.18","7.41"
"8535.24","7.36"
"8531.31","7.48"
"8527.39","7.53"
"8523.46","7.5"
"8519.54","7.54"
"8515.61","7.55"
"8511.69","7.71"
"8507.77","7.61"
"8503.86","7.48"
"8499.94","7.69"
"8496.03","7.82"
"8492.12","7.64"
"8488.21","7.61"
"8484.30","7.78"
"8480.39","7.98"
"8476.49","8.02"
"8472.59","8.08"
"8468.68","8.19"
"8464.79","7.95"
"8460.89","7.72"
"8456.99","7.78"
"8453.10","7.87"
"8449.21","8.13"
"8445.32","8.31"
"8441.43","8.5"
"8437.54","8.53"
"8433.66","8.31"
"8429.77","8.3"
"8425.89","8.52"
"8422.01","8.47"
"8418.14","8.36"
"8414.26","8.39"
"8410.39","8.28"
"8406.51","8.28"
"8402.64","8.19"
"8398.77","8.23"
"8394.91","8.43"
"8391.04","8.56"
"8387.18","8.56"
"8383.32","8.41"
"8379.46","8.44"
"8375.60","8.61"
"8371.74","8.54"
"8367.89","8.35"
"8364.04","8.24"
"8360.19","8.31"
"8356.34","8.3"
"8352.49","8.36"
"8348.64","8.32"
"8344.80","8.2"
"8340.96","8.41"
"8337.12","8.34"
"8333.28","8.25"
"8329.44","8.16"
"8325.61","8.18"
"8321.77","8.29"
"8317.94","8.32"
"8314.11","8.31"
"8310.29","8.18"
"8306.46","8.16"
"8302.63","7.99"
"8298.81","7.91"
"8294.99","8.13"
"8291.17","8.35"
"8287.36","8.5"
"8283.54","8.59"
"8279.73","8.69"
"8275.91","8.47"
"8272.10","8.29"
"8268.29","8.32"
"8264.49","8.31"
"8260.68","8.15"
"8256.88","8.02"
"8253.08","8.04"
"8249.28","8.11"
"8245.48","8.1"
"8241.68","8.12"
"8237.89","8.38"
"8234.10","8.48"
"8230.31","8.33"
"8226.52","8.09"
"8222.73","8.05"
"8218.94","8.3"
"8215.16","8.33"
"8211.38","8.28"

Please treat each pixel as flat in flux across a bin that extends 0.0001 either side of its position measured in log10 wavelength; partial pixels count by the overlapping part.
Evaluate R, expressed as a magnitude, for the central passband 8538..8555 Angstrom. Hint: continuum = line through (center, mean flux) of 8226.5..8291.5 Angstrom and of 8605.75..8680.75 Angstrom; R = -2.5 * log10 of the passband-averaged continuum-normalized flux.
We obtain 0.03 mag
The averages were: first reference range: 8.3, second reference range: 7.7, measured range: 7.61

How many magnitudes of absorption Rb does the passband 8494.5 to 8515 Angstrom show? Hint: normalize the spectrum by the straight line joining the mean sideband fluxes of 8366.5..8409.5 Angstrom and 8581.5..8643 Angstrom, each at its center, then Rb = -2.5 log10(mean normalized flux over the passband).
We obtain 0.06 mag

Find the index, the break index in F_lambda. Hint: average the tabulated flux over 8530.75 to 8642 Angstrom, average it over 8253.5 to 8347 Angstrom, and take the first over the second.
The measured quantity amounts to 0.9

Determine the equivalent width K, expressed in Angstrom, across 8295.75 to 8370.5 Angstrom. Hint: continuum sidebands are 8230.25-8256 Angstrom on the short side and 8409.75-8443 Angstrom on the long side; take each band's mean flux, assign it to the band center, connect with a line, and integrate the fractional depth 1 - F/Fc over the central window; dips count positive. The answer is 0.6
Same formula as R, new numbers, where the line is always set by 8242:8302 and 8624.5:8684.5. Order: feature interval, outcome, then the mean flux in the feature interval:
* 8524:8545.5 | 0.062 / 7.47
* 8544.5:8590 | 0.041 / 7.58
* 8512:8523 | 0.052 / 7.56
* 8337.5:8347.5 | -0.020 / 8.32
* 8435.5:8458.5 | -0.023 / 8.2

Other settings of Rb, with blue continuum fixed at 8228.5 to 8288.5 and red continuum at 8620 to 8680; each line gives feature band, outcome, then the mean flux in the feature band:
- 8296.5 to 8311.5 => 0.024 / 8.05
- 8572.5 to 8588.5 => 0.048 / 7.49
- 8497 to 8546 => 0.052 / 7.54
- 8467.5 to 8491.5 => 0.009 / 7.92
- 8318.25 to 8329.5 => -0.003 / 8.23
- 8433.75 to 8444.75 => -0.055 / 8.45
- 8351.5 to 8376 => -0.030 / 8.37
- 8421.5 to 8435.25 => -0.045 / 8.39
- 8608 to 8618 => 0.029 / 7.57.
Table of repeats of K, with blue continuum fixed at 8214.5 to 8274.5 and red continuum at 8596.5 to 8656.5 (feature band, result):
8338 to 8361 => -0.7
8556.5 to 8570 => 0.3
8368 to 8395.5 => -1.7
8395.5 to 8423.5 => -1.2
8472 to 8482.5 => -0.2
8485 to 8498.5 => 0.3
